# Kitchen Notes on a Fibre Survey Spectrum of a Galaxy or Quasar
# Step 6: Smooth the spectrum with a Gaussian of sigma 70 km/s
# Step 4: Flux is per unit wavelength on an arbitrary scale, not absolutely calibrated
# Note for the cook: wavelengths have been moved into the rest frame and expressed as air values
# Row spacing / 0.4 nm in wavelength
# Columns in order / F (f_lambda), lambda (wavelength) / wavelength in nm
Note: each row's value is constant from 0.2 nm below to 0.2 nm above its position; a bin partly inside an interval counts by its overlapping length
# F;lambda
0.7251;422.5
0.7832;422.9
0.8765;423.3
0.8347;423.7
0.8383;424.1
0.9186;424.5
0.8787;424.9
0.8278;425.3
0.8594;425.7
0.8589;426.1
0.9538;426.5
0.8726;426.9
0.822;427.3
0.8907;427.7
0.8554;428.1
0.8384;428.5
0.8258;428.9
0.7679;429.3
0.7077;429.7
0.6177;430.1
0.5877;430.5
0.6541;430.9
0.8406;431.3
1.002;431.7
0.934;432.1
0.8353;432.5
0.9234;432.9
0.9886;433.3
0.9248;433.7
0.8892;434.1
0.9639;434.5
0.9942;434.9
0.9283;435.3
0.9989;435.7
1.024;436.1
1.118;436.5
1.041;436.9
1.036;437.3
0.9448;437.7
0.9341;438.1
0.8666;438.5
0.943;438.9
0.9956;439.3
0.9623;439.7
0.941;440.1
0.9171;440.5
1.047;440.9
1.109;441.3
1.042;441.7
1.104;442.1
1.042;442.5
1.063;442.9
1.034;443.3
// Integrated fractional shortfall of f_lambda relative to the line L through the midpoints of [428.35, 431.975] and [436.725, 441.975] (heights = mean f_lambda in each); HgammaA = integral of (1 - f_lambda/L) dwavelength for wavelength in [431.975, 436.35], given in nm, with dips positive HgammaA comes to -0.45 nm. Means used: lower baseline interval 0.763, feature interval 0.948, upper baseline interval 0.984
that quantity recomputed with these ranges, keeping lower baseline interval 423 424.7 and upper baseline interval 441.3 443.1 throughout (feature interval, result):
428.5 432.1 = 0.65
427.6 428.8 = 0.07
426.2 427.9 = 0.03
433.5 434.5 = 0.06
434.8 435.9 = 0.02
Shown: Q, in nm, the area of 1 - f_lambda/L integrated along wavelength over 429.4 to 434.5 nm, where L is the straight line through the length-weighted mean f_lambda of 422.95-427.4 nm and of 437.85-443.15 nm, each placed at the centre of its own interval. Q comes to 0.53 nm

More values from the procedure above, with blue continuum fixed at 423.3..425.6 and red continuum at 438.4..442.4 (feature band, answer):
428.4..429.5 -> 0.11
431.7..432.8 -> 0.02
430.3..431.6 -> 0.28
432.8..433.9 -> -0.01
